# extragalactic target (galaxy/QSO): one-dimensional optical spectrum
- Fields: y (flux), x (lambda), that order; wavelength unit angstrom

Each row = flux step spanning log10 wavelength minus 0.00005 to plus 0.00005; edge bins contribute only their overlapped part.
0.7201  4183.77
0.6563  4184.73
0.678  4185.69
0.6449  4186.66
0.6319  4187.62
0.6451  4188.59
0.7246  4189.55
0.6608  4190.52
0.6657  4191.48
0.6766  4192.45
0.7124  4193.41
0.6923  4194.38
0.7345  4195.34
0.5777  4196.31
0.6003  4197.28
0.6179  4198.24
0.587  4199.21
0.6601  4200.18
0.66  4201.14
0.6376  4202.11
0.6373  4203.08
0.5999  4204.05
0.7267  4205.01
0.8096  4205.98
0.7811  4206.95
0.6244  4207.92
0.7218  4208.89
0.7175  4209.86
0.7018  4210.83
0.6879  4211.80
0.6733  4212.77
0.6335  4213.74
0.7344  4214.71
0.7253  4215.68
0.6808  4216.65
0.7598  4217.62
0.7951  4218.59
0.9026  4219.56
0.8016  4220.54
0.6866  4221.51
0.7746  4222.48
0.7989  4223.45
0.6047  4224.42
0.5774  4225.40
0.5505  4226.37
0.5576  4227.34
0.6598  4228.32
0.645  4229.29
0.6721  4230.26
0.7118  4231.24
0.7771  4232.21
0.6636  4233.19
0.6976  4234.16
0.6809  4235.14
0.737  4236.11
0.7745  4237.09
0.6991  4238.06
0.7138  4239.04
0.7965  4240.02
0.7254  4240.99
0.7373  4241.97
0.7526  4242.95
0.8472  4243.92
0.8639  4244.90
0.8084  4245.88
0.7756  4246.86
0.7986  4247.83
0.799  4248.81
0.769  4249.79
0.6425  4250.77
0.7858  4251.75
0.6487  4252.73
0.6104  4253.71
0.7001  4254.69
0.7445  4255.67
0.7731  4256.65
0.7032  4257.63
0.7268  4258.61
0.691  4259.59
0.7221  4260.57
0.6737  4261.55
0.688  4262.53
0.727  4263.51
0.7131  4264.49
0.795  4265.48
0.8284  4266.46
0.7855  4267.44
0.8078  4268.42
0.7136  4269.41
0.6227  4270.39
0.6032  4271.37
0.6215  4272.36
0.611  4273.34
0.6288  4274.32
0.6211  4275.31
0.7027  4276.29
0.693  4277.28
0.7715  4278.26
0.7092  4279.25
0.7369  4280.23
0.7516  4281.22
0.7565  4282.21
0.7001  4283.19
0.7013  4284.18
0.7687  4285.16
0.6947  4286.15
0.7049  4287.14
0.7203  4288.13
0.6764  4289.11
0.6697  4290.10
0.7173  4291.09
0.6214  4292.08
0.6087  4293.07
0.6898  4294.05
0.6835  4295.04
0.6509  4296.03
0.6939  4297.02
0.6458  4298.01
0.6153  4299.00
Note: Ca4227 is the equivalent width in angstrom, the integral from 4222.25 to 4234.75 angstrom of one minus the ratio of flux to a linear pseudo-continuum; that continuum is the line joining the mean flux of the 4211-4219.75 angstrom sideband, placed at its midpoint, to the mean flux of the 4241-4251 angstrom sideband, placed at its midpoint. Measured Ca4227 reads 1.4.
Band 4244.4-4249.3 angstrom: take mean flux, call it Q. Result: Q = 0.809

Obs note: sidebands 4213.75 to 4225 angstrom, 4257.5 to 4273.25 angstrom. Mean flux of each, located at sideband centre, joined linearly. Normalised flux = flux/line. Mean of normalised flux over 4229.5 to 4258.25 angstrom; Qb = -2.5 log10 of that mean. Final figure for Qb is -0.01 mag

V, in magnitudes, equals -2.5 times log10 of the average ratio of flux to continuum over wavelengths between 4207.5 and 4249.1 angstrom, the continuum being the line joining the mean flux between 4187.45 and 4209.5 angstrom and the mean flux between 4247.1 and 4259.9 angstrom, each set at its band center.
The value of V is -0.03 mag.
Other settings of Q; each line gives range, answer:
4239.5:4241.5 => 0.76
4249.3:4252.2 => 0.731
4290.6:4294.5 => 0.66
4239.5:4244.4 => 0.772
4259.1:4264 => 0.701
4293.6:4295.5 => 0.686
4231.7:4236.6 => 0.712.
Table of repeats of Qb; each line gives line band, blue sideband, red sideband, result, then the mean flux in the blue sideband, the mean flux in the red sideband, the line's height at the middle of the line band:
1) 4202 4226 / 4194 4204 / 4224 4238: -0.10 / 0.638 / 0.666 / 0.651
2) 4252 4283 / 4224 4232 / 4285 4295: -0.07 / 0.628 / 0.684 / 0.664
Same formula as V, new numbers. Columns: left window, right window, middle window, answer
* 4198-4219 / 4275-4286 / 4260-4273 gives 0.000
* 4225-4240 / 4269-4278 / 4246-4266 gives -0.100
